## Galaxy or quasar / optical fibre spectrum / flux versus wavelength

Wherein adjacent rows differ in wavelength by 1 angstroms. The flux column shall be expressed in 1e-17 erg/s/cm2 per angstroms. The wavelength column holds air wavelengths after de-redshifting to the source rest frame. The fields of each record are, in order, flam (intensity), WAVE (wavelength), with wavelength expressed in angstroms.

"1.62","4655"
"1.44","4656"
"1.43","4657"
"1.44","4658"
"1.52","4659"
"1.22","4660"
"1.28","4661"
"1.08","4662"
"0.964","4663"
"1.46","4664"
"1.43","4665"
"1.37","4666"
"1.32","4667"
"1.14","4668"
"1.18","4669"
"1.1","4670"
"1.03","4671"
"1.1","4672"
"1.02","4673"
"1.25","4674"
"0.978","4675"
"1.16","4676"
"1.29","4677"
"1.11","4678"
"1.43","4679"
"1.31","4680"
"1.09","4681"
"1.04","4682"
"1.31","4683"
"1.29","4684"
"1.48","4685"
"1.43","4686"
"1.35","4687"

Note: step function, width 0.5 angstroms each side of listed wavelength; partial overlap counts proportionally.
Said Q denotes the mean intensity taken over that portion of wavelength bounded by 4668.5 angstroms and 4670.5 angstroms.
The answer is 1.14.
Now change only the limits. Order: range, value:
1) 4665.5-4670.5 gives 1.22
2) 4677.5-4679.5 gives 1.27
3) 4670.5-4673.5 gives 1.05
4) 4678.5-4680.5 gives 1.37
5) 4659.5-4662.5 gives 1.19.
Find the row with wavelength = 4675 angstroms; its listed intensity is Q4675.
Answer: 0.978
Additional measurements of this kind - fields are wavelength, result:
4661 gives 1.28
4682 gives 1.04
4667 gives 1.32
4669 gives 1.18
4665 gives 1.43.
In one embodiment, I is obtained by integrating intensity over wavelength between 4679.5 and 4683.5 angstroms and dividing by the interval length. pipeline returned 1.19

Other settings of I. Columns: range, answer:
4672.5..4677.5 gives 1.14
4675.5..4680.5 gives 1.26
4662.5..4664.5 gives 1.21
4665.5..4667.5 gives 1.35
